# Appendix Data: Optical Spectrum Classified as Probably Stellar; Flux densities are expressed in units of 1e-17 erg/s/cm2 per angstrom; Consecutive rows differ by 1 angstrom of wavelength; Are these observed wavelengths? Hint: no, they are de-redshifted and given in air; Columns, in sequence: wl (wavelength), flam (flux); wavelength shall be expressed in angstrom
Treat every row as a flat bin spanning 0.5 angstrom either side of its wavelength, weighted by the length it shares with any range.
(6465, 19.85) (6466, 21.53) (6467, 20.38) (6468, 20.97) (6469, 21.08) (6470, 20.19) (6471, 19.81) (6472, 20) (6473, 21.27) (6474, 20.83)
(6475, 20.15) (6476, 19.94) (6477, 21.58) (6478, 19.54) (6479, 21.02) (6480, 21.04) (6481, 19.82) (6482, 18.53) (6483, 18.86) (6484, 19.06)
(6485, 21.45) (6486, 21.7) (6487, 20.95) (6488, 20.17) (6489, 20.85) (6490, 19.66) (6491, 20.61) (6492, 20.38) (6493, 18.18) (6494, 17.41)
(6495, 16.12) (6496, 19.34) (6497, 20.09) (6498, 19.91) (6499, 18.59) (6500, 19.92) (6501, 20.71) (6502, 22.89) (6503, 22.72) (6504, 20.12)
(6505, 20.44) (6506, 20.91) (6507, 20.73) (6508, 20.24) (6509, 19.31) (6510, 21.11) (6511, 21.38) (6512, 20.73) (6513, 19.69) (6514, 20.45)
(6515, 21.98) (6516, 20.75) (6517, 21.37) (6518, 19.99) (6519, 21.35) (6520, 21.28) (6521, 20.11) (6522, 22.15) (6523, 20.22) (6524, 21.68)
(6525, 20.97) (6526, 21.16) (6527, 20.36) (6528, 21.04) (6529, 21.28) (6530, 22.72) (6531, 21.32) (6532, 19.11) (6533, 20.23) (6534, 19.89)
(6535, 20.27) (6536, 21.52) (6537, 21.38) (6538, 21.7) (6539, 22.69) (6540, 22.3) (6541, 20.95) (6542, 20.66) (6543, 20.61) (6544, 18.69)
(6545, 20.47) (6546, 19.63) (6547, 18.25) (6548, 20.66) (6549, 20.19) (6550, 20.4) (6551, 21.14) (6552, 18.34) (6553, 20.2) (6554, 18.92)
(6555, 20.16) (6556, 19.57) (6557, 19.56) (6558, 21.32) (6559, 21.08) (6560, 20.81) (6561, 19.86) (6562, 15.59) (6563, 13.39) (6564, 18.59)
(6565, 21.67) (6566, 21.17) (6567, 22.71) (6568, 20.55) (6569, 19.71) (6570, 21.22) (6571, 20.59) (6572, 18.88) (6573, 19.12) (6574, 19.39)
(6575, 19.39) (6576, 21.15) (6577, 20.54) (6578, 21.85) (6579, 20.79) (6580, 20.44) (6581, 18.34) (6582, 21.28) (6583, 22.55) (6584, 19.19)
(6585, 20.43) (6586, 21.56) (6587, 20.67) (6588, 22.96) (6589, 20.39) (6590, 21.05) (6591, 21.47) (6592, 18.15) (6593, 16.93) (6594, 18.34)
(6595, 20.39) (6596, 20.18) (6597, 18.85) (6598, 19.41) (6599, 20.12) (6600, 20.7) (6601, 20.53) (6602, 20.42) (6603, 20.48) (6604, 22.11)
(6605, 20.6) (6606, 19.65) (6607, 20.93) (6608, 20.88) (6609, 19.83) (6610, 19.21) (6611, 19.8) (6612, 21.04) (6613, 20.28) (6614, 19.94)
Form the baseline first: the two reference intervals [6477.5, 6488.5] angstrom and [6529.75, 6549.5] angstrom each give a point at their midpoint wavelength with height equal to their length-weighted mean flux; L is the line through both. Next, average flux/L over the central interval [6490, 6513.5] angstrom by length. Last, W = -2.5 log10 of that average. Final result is 0.02 mag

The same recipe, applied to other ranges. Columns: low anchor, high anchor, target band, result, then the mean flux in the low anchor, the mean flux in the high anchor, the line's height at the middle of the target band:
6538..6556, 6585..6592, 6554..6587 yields 0.03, 20.3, 21.1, 20.7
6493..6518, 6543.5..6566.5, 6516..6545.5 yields -0.06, 20.2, 19.6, 19.9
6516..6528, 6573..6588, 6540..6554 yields 0.04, 21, 20.6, 20.8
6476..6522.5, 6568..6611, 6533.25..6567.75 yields 0.01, 20.3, 20.3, 20.3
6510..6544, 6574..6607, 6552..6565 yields 0.08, 21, 20.3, 20.7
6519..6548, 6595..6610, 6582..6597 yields 0.01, 20.8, 20.3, 20.4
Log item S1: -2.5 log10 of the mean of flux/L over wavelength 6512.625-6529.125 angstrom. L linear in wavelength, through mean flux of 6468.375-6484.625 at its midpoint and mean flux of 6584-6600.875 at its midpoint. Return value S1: -0.04 mag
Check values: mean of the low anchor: 20.2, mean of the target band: 20.9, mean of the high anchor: 20.1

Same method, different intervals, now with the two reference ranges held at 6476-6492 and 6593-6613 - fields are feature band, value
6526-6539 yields -0.04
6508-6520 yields -0.03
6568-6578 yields 0.00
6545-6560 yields 0.01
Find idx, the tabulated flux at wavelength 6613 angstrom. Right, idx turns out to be 20.28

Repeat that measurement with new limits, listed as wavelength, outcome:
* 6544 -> 18.69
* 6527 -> 20.36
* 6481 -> 19.82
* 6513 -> 19.69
